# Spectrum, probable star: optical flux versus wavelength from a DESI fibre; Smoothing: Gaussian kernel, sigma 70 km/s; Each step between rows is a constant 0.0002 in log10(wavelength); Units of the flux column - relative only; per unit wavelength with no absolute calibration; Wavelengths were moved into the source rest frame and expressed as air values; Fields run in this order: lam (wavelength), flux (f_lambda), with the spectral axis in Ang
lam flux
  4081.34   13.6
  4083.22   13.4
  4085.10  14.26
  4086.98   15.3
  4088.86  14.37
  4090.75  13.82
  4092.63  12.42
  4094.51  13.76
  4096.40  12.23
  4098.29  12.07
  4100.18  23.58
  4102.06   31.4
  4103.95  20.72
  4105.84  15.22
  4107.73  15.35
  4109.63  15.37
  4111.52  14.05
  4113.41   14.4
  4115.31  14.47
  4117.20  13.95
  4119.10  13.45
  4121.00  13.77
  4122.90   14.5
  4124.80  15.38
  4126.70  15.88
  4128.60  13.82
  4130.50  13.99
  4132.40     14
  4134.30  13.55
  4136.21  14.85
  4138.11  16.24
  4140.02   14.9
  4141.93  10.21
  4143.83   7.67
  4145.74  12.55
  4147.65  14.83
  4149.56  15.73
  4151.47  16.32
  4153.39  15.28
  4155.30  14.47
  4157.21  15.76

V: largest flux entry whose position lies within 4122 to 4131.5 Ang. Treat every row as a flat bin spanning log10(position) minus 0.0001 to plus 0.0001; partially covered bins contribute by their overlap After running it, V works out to 15.88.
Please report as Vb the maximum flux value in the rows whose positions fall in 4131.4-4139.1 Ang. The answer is 16.24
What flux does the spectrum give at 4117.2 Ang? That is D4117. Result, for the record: 13.95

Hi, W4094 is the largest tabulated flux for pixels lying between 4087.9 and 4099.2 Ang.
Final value 14.37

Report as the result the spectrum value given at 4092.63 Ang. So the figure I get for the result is 12.42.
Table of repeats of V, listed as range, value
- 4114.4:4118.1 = 14.47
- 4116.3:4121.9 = 13.95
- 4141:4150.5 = 15.73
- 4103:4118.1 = 20.72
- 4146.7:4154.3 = 16.32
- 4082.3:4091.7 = 15.3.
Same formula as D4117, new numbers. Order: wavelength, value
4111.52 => 14.05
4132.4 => 14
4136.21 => 14.85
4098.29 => 12.07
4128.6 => 13.82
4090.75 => 13.82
